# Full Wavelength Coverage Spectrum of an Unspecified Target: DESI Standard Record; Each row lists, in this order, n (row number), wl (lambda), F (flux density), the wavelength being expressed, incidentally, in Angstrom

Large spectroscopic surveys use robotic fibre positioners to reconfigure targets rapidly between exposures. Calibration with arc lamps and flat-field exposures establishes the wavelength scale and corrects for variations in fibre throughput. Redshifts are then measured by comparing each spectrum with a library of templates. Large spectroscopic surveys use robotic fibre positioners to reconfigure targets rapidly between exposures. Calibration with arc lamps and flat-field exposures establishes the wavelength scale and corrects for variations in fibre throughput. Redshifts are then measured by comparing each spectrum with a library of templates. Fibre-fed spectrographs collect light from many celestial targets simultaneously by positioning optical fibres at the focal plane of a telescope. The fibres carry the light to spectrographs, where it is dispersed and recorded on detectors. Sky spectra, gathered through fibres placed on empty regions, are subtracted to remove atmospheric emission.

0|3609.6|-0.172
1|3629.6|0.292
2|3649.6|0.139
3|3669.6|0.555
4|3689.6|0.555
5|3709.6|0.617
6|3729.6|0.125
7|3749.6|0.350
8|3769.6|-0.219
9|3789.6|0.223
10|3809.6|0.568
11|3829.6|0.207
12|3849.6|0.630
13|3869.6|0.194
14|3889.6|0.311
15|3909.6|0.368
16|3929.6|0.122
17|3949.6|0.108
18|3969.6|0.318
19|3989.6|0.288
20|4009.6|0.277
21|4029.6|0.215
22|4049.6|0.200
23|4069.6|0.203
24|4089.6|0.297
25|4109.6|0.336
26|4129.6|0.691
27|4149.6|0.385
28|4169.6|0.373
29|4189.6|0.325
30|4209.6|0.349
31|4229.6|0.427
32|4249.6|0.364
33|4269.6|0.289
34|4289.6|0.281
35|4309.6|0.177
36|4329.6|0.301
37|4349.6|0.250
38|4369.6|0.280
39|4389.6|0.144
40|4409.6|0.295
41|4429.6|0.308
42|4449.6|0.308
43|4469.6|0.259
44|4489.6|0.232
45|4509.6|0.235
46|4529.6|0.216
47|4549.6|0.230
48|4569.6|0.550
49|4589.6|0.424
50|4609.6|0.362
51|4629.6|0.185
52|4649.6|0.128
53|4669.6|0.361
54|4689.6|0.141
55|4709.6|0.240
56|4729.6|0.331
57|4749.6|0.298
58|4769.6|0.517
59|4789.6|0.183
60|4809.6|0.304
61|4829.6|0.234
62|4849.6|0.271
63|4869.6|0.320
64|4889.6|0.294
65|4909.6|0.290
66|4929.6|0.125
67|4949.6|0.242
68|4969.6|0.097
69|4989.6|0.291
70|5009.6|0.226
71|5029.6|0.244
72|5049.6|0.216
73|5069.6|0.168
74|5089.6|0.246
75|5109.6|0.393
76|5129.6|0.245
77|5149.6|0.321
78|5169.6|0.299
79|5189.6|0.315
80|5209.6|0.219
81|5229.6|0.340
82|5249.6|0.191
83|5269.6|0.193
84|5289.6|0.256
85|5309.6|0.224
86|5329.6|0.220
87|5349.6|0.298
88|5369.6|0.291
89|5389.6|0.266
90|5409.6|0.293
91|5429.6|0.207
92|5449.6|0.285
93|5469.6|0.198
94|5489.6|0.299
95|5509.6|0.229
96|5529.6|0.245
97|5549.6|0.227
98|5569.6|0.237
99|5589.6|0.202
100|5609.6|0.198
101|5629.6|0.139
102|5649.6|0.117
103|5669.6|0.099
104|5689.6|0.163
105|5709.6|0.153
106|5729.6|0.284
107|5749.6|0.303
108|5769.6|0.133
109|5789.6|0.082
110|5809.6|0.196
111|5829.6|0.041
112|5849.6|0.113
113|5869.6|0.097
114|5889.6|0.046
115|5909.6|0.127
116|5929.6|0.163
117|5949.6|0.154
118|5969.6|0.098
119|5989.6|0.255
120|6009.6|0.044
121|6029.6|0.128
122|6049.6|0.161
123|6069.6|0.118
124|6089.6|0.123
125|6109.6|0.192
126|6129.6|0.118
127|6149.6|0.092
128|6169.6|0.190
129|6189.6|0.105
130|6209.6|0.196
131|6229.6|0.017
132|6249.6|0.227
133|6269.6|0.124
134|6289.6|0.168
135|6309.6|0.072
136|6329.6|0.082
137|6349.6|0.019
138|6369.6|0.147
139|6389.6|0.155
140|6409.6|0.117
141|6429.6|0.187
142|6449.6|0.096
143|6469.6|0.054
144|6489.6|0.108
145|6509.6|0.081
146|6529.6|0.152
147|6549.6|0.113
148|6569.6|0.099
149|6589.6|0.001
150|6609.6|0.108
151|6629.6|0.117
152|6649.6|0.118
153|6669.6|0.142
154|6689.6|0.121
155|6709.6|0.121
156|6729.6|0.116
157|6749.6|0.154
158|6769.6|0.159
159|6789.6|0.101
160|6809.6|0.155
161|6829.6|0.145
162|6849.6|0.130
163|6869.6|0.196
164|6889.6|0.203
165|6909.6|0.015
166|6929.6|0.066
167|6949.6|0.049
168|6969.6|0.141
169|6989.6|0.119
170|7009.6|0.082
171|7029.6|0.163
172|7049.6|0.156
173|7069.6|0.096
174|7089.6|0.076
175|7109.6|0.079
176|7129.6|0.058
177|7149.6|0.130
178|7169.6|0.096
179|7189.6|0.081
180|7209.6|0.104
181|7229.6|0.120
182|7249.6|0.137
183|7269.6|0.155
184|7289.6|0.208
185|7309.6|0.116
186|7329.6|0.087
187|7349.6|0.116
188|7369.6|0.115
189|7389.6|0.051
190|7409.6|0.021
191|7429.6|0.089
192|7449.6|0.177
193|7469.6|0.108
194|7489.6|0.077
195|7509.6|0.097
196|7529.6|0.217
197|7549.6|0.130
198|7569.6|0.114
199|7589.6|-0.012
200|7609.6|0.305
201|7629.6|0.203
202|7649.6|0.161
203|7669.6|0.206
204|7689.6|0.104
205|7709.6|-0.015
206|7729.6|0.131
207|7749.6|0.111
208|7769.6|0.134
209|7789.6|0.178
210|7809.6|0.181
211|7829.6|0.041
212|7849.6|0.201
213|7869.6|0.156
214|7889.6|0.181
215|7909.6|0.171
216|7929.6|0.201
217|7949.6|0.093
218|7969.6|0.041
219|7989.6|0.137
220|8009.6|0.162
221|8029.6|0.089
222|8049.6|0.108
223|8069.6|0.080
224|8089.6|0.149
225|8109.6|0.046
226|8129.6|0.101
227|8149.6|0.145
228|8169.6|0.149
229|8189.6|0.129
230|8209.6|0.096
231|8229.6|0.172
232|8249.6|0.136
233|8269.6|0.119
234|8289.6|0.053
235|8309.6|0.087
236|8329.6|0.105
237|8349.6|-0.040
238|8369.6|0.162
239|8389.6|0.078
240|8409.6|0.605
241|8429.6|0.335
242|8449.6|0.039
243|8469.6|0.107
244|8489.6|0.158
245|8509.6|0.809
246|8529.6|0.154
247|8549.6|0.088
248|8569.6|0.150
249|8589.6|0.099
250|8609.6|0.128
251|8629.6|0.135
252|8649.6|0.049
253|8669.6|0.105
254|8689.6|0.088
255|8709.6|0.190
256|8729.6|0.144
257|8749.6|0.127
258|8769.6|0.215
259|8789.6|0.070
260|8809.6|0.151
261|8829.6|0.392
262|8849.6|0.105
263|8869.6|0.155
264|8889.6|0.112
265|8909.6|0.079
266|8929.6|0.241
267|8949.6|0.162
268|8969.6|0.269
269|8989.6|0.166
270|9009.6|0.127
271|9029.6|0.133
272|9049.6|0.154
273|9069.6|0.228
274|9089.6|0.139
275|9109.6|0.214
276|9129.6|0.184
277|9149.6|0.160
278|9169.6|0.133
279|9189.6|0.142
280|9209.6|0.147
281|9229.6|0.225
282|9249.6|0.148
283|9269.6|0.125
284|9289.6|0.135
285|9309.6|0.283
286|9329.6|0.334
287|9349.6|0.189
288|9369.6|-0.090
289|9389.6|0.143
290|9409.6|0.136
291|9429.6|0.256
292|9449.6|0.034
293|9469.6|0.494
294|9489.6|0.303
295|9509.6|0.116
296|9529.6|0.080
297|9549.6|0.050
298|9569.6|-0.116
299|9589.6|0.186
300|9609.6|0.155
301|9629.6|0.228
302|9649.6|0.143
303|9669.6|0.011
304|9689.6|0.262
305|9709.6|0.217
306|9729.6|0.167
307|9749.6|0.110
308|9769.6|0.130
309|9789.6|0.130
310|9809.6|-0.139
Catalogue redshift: 1.283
